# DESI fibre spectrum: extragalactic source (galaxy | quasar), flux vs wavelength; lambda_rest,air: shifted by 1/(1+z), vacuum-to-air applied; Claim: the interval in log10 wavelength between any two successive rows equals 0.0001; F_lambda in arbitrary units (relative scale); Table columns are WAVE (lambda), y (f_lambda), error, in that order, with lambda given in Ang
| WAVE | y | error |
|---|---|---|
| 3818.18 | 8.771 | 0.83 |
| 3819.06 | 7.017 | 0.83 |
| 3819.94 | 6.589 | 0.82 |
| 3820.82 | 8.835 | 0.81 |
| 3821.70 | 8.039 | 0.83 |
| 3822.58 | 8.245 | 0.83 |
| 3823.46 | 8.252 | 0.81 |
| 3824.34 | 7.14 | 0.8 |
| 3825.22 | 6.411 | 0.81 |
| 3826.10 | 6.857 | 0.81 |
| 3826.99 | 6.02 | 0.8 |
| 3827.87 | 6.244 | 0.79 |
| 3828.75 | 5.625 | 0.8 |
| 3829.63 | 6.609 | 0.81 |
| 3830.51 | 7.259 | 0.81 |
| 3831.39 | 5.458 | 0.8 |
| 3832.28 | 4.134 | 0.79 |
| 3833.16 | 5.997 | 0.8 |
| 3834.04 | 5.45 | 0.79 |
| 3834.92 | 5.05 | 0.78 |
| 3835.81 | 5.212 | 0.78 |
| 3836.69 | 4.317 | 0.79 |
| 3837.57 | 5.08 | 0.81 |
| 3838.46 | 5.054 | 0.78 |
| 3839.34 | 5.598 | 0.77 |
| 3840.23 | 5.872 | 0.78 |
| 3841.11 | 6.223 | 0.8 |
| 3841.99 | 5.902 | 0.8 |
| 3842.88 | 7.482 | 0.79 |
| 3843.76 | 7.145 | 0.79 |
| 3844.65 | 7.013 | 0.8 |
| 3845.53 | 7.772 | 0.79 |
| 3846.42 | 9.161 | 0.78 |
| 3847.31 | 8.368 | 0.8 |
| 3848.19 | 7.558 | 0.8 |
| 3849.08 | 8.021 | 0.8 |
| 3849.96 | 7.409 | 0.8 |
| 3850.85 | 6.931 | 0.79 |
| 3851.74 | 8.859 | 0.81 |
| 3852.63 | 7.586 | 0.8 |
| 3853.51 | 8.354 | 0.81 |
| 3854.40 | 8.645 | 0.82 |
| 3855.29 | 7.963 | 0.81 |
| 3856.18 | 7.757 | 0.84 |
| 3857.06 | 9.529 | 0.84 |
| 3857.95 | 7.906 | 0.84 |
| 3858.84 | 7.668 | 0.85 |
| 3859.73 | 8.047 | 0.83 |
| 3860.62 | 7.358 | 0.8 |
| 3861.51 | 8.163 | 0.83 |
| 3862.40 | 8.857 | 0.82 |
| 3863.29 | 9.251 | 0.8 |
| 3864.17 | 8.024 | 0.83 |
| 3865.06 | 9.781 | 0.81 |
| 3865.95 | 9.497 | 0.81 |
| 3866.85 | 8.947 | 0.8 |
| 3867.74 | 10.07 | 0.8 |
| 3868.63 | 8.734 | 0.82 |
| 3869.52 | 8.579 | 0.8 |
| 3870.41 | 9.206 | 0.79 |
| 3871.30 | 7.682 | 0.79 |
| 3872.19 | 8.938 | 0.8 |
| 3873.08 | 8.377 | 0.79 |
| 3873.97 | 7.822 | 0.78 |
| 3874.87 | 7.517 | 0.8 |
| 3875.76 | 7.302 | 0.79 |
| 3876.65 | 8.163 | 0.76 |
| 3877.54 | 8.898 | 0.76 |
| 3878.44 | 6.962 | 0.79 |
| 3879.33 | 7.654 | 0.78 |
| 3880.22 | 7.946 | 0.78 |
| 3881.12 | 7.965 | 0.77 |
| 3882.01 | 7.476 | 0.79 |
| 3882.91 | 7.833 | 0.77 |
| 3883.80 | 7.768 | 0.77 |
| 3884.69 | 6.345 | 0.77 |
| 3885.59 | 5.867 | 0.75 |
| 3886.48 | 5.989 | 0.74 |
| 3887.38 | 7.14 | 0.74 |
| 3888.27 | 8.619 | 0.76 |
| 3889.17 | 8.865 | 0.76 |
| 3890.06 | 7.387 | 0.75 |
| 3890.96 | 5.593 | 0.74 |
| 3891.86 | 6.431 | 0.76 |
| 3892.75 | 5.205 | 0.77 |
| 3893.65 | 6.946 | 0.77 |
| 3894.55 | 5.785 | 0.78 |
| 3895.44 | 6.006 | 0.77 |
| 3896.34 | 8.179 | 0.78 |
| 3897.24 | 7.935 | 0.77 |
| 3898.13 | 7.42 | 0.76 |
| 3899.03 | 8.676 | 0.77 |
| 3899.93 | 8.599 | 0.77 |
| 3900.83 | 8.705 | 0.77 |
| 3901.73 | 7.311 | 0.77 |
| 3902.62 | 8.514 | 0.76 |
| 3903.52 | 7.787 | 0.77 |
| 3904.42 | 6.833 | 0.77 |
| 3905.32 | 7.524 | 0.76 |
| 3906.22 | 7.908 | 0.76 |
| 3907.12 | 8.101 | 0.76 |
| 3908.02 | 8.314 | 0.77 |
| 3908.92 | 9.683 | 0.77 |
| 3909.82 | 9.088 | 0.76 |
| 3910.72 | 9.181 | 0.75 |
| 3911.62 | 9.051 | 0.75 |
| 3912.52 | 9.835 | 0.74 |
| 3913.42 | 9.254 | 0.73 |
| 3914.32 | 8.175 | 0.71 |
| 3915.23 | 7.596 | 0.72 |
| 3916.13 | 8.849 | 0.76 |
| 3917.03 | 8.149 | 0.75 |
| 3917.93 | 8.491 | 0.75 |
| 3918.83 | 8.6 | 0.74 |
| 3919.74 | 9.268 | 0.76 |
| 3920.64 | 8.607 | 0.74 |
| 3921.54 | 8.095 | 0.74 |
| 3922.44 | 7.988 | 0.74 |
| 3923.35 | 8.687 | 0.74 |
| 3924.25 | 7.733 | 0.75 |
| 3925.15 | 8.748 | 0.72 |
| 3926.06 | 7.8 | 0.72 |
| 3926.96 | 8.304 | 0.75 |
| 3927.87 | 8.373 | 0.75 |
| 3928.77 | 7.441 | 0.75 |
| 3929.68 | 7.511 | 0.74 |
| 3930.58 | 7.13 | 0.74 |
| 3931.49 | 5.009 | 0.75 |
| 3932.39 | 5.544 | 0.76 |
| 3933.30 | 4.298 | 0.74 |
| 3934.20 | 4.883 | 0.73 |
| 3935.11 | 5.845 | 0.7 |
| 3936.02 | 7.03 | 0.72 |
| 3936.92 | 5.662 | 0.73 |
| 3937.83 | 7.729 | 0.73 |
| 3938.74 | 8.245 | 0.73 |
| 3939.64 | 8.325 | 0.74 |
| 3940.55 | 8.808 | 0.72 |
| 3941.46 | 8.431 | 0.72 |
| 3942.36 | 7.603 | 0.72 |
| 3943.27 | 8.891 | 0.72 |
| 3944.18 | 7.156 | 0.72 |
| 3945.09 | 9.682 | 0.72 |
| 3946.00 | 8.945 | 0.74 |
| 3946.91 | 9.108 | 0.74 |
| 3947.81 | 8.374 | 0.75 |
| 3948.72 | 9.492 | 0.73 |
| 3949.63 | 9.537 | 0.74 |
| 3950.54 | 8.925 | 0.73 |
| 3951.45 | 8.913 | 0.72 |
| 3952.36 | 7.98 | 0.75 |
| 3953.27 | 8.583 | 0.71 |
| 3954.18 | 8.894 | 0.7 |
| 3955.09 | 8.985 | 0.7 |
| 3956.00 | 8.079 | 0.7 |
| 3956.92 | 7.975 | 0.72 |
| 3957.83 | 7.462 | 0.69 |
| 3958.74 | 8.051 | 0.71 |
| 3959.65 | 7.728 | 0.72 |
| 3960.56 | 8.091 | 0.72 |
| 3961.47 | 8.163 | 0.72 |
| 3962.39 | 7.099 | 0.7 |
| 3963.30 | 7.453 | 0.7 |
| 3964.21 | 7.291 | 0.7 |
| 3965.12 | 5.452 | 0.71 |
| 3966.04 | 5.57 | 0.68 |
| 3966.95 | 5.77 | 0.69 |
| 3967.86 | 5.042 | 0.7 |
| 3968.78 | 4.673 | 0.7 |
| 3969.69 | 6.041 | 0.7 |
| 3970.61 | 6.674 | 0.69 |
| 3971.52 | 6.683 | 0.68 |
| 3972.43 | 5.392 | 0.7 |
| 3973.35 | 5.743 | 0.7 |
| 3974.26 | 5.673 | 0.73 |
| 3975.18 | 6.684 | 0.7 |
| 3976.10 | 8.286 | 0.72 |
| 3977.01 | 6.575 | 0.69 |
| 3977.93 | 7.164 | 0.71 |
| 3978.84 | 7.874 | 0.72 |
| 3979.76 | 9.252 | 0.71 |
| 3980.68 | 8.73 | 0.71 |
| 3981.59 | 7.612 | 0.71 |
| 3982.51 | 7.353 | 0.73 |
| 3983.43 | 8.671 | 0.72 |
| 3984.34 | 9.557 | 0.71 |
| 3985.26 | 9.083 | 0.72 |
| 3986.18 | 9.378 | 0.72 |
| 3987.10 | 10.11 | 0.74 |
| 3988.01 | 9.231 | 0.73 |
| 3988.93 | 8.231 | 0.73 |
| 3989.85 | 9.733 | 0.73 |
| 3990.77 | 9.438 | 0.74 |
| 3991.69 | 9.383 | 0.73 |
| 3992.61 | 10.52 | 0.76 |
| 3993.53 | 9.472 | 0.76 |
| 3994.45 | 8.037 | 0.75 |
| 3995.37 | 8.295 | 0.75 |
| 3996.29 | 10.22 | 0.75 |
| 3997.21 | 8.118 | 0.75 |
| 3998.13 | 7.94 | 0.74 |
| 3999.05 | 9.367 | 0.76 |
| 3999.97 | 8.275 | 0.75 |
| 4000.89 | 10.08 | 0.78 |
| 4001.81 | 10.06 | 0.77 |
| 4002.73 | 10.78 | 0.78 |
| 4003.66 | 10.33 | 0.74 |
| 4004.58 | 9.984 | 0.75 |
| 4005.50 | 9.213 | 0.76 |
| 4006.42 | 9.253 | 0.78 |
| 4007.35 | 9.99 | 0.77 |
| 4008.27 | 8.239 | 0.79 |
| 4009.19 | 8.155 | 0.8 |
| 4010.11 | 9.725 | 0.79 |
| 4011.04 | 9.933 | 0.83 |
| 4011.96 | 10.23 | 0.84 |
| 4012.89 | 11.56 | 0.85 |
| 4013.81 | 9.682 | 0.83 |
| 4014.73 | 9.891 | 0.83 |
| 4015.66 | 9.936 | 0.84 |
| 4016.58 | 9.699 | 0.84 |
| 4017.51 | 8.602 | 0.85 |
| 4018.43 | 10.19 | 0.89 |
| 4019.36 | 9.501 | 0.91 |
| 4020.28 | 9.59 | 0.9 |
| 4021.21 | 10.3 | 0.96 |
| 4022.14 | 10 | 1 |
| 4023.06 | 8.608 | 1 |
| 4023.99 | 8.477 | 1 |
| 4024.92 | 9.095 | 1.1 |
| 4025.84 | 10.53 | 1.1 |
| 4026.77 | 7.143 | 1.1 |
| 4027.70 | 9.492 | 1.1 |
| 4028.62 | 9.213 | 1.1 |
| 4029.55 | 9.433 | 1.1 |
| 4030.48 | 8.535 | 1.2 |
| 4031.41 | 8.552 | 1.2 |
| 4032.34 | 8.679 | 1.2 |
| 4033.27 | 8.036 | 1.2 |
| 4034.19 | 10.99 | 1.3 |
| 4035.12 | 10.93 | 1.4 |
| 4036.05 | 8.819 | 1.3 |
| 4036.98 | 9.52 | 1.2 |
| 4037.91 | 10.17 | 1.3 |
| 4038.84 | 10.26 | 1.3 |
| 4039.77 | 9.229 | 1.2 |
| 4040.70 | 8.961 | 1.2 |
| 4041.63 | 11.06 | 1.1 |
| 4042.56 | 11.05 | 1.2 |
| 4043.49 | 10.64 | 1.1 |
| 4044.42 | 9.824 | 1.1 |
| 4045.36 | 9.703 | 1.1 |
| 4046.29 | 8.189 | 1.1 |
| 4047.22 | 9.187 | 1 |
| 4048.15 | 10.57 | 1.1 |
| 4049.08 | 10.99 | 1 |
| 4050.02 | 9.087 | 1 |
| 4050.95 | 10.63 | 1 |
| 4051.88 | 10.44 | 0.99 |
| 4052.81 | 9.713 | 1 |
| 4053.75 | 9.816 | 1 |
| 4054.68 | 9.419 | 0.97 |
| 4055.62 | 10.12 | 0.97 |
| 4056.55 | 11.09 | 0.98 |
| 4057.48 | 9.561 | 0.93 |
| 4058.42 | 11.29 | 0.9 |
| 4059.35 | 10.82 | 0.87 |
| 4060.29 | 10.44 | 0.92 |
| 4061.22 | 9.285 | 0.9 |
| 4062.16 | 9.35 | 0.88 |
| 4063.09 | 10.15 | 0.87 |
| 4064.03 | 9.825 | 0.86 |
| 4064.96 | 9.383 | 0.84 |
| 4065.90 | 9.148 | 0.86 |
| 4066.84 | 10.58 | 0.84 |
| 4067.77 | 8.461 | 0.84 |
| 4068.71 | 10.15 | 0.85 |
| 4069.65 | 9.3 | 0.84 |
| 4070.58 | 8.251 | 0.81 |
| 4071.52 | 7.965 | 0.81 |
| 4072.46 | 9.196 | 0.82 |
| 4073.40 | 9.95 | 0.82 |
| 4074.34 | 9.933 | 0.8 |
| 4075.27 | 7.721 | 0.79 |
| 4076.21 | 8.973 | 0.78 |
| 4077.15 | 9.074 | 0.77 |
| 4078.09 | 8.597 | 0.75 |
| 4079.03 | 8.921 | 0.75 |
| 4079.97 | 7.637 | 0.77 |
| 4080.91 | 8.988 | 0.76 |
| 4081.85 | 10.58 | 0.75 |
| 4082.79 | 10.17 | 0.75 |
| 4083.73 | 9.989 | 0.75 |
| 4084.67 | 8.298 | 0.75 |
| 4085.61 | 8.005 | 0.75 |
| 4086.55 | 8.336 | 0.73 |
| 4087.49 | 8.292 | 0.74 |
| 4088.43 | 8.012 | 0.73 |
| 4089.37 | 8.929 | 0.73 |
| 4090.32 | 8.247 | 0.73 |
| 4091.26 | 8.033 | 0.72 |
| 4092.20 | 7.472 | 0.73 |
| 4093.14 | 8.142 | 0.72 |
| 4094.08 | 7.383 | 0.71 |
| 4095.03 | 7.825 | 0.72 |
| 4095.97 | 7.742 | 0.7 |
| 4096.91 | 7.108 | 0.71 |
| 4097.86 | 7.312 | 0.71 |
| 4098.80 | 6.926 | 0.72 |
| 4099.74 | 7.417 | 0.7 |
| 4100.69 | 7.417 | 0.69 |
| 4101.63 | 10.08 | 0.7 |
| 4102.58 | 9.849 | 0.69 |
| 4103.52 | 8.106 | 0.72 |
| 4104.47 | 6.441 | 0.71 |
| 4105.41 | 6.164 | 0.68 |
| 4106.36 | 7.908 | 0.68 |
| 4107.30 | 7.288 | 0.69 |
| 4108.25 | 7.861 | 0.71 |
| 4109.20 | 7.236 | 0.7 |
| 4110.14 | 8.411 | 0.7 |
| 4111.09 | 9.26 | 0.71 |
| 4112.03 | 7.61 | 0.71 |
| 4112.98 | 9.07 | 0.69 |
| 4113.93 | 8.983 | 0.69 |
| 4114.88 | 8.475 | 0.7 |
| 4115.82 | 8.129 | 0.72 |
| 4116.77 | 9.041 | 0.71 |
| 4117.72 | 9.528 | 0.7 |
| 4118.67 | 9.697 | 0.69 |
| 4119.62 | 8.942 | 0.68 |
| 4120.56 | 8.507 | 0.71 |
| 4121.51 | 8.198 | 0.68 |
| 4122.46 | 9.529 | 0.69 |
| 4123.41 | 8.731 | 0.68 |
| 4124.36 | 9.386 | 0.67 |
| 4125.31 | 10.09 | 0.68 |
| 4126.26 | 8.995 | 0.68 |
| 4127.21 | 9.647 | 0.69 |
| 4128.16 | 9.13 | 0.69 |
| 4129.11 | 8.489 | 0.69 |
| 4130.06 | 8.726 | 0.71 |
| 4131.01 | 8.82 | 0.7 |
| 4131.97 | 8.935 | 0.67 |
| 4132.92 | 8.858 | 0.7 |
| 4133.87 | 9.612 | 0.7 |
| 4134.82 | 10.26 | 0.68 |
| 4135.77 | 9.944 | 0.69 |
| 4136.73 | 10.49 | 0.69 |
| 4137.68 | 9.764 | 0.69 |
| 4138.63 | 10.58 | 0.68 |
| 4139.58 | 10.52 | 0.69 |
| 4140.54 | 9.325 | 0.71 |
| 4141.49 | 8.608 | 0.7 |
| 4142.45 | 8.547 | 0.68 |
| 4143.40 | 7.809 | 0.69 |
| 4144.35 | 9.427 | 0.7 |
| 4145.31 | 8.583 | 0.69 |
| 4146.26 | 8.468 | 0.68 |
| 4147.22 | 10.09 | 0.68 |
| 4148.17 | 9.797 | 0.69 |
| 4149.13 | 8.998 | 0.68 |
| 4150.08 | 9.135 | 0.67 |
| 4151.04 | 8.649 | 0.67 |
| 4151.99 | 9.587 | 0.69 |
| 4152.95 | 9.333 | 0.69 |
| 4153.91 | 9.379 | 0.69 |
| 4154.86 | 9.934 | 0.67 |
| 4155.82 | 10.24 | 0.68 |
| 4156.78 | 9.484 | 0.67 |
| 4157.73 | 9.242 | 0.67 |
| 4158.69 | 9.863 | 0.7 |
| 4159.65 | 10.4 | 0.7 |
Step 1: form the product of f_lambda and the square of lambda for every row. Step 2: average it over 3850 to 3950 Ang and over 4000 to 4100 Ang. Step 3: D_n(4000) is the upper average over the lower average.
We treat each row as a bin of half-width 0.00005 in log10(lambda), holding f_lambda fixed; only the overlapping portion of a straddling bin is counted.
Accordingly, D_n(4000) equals 1.27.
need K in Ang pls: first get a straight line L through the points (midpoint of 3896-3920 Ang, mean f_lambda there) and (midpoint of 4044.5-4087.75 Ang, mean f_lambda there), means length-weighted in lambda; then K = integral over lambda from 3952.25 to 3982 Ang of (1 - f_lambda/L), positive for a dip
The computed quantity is 5.5 Ang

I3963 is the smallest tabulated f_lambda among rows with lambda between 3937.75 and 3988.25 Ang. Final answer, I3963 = 4.673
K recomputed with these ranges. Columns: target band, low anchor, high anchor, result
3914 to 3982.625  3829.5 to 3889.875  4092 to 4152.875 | 2.9 Ang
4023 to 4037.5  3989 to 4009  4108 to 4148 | 0.2 Ang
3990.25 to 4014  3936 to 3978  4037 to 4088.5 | -3.0 Ang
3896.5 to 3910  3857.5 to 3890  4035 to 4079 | 0.3 Ang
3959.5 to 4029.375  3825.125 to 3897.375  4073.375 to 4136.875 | -4.5 Ang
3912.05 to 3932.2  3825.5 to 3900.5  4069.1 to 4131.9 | -1.3 Ang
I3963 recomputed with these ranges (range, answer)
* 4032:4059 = 8.036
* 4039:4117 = 6.164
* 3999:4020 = 8.155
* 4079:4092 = 7.637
